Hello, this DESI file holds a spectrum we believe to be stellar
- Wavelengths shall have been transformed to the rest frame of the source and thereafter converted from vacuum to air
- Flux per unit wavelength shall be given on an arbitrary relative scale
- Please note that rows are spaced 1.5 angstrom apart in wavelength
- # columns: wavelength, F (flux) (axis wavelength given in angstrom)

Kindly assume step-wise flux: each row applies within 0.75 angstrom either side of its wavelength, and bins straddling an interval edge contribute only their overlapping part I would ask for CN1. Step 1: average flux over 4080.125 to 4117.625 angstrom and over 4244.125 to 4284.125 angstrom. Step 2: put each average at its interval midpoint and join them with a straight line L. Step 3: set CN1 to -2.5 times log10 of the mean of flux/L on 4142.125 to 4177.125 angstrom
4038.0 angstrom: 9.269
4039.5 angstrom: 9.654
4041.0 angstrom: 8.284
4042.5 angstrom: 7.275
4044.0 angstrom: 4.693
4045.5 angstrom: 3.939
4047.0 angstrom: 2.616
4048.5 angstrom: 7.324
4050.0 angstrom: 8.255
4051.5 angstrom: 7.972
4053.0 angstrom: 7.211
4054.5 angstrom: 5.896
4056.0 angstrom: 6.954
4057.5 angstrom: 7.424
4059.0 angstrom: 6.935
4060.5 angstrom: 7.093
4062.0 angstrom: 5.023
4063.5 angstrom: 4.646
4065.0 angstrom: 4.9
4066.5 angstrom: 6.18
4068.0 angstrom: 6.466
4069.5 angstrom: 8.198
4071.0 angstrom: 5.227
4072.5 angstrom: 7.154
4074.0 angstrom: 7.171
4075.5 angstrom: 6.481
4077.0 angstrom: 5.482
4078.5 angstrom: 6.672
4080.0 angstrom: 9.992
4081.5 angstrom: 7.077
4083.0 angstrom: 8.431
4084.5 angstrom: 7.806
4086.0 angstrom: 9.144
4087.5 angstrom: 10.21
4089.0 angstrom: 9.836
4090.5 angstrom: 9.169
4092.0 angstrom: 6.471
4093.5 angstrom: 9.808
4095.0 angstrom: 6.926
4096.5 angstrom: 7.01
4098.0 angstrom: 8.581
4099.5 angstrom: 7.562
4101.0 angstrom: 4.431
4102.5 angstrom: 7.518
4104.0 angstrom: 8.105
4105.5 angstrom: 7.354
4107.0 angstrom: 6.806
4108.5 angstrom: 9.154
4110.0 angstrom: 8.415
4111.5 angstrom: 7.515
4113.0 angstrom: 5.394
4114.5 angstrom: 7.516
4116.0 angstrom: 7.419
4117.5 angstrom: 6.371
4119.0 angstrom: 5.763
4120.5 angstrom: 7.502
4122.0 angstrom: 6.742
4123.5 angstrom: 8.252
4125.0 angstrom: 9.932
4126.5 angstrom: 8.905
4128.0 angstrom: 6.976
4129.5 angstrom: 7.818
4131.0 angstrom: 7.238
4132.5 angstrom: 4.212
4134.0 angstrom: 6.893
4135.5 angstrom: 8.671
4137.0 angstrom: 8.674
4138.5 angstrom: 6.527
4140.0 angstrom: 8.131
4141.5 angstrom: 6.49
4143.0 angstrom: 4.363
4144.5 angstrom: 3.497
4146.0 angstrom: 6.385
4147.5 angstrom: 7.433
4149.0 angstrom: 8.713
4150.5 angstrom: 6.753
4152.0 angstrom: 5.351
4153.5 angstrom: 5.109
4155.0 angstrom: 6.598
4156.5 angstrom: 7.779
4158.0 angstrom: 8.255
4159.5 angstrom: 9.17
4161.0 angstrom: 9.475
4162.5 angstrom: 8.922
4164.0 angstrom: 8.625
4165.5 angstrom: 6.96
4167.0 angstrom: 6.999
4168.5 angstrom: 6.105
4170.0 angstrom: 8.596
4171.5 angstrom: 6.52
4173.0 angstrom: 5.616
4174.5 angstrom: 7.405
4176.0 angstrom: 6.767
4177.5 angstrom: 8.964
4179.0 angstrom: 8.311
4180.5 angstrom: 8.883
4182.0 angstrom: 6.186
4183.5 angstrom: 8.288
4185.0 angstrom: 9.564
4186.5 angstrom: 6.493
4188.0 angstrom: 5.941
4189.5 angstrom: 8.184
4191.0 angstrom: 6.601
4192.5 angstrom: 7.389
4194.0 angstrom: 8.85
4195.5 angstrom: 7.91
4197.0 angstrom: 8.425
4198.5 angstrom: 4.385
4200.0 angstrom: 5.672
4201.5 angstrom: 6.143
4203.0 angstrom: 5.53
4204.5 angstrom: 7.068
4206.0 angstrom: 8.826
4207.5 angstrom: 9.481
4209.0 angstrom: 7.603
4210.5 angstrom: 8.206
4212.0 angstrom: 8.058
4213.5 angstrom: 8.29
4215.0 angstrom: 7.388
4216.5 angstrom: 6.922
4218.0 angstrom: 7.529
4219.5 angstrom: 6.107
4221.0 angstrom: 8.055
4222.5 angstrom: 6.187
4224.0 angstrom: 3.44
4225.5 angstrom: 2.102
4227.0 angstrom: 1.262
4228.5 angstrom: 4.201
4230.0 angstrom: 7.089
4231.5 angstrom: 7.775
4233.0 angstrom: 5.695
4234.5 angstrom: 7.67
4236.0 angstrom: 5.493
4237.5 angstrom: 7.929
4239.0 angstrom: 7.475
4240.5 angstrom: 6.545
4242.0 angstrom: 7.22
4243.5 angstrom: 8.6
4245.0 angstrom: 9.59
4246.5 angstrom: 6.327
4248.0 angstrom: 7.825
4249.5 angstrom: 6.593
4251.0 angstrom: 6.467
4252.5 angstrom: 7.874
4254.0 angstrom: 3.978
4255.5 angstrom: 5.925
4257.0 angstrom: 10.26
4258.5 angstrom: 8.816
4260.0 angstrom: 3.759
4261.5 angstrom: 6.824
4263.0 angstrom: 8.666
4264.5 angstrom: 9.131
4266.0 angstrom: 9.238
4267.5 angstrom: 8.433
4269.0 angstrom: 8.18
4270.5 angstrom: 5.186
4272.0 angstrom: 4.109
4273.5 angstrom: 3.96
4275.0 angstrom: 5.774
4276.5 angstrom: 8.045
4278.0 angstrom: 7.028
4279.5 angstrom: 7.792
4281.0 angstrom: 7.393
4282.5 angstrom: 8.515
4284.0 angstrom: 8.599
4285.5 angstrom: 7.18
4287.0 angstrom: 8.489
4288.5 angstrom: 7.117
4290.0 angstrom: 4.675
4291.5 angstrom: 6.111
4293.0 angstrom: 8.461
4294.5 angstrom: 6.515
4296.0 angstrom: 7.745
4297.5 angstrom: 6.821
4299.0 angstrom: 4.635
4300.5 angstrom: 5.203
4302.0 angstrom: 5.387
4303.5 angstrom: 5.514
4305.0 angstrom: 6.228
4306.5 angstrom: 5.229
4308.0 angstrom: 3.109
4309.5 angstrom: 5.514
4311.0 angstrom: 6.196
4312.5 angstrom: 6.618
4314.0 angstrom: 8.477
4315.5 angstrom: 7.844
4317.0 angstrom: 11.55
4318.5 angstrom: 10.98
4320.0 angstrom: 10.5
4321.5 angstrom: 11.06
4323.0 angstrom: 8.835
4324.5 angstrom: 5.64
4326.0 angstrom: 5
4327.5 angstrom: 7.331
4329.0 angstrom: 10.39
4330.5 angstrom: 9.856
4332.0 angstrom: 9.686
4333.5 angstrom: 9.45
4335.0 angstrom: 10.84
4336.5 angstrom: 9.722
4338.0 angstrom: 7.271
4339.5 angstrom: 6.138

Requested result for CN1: 0.08 mag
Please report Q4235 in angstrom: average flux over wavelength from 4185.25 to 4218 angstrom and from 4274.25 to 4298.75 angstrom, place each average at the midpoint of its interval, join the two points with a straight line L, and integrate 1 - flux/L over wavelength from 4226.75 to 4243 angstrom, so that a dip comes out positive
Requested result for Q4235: 2.0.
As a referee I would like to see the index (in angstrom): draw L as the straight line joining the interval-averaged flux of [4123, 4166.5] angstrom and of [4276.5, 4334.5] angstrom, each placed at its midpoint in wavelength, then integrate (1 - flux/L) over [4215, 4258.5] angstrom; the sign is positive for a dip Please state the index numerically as 4.9 angstrom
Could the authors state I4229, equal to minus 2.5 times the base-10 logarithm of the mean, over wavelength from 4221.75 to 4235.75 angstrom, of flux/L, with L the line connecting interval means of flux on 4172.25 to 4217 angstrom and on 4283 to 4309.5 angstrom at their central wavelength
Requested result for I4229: 0.36 mag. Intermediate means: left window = 7.45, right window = 6.29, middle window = 5.06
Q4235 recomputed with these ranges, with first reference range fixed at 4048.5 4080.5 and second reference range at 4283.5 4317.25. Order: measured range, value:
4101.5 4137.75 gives -4.11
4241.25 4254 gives -1.44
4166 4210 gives -4.60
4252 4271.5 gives -2.24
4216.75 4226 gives 1.24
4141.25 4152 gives 0.82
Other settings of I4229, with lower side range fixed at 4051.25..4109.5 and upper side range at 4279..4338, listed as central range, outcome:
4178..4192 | -0.028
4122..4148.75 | 0.039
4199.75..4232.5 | 0.150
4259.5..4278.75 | 0.106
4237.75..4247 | -0.025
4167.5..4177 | 0.079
